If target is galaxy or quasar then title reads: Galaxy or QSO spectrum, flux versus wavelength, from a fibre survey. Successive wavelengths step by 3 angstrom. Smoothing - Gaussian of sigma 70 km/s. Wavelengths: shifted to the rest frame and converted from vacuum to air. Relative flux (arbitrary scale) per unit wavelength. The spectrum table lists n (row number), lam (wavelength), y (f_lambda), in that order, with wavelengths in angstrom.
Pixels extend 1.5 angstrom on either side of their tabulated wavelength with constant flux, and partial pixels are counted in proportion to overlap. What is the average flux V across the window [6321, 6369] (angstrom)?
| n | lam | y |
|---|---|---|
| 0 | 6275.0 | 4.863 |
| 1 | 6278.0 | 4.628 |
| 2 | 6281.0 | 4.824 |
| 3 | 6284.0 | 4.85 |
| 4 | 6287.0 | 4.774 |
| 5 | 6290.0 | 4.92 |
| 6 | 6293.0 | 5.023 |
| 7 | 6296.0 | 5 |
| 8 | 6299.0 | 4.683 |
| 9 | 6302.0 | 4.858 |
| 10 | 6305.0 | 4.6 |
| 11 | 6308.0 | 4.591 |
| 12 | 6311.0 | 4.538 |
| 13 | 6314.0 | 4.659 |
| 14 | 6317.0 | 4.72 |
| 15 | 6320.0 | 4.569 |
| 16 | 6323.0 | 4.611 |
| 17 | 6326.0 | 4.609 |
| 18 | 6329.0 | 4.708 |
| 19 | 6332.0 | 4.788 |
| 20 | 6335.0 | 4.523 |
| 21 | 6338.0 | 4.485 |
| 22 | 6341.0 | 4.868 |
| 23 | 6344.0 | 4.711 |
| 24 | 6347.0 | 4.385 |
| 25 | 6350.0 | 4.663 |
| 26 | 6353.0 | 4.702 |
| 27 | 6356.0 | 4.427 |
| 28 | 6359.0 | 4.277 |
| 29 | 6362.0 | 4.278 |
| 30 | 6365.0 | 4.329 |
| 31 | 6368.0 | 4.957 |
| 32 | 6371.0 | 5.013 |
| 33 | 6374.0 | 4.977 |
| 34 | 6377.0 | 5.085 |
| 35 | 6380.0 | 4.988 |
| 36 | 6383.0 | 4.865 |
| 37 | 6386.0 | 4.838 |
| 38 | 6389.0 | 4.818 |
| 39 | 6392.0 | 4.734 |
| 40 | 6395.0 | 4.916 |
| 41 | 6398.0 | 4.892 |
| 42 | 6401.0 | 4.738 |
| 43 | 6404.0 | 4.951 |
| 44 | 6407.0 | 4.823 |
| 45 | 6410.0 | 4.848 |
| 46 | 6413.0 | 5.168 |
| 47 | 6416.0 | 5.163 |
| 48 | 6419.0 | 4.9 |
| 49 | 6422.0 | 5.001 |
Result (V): 4.58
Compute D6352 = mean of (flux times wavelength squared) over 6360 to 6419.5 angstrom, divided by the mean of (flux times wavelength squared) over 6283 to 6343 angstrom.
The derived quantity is 1.1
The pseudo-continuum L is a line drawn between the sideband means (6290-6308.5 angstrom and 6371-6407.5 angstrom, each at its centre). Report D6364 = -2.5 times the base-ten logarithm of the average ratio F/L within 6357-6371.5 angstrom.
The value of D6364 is 0.08 mag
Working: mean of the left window 4.81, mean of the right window 4.89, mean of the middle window 4.54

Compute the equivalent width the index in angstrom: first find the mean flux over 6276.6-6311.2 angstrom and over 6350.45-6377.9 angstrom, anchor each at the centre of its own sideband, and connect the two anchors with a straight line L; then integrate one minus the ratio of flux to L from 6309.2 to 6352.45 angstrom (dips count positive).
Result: 0.80 angstrom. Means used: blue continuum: 4.78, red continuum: 4.66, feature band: 4.63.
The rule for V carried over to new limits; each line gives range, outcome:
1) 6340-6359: 4.59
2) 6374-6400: 4.89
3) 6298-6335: 4.66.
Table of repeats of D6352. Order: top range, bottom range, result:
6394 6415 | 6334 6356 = 1.09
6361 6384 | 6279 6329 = 1.04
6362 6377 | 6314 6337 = 1.05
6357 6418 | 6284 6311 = 1.04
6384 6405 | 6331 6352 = 1.06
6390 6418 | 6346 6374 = 1.09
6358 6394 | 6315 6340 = 1.05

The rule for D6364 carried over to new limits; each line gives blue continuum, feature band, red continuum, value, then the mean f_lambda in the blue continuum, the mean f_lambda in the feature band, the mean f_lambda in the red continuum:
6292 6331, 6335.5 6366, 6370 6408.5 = 0.066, 4.7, 4.52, 4.89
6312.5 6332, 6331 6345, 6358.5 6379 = 0.003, 4.66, 4.67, 4.73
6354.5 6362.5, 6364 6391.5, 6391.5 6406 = -0.069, 4.33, 4.88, 4.85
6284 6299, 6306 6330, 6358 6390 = 0.053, 4.9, 4.62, 4.77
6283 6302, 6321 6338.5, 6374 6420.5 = 0.060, 4.87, 4.63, 4.92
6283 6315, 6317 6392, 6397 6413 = 0.032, 4.77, 4.69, 4.88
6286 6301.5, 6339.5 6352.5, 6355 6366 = -0.052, 4.88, 4.66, 4.32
